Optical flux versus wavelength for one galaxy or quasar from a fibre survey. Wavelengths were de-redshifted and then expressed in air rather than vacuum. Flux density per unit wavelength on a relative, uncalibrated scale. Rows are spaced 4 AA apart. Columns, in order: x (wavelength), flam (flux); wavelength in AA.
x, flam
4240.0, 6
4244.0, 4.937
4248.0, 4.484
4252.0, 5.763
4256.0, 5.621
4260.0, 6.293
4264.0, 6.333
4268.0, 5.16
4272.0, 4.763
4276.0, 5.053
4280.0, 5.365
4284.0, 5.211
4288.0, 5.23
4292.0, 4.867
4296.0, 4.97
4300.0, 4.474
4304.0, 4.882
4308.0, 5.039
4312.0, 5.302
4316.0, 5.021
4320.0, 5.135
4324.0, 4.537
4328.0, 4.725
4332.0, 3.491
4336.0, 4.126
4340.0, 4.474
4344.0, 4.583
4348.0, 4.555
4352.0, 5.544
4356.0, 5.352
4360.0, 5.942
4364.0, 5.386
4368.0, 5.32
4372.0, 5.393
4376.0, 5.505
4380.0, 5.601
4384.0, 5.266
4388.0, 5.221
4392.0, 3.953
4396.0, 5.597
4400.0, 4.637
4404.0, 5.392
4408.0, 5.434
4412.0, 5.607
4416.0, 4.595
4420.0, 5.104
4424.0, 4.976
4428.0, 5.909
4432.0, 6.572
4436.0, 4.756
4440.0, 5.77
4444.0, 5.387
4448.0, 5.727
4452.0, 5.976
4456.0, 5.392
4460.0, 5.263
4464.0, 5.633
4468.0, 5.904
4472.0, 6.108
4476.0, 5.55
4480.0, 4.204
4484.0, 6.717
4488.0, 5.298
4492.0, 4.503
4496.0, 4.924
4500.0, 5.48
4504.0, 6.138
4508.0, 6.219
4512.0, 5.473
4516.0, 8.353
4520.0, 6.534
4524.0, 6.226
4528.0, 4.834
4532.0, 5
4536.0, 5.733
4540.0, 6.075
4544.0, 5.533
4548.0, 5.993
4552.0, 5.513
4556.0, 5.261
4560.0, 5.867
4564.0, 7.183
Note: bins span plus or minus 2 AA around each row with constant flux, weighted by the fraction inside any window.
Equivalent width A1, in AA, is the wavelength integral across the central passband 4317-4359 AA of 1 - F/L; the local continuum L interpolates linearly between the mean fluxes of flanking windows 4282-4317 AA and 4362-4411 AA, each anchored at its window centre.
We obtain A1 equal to 3.4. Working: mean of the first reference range 5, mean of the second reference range 5.23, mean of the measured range 4.69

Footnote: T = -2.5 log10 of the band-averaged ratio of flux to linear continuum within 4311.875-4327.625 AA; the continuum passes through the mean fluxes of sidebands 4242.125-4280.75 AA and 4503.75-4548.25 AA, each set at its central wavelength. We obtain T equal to 0.12 mag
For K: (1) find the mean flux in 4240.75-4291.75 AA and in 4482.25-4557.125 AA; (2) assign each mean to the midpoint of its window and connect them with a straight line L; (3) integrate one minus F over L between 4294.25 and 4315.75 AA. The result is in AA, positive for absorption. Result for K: 1.9 AA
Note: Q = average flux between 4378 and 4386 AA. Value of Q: 5.43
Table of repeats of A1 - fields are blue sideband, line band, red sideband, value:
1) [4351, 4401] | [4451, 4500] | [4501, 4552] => 2.54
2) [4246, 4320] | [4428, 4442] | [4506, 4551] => -0.10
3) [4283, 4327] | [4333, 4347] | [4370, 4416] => 1.99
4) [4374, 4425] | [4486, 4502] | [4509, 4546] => 1.98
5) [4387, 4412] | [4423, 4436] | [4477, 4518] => -1.09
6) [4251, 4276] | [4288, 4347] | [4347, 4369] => 8.37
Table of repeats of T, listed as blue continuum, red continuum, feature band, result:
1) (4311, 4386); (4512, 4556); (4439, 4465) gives -0.013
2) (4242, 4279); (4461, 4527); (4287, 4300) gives 0.108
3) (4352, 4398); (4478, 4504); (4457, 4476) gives -0.082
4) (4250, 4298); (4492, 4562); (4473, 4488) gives 0.041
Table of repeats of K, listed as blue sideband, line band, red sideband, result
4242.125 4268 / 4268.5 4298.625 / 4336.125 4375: 2.0 AA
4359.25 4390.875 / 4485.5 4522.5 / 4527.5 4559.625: -2.6 AA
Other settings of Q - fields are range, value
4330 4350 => 4.25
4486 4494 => 4.9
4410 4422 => 5.1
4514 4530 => 6.49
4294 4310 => 4.84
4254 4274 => 5.63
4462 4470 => 5.77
